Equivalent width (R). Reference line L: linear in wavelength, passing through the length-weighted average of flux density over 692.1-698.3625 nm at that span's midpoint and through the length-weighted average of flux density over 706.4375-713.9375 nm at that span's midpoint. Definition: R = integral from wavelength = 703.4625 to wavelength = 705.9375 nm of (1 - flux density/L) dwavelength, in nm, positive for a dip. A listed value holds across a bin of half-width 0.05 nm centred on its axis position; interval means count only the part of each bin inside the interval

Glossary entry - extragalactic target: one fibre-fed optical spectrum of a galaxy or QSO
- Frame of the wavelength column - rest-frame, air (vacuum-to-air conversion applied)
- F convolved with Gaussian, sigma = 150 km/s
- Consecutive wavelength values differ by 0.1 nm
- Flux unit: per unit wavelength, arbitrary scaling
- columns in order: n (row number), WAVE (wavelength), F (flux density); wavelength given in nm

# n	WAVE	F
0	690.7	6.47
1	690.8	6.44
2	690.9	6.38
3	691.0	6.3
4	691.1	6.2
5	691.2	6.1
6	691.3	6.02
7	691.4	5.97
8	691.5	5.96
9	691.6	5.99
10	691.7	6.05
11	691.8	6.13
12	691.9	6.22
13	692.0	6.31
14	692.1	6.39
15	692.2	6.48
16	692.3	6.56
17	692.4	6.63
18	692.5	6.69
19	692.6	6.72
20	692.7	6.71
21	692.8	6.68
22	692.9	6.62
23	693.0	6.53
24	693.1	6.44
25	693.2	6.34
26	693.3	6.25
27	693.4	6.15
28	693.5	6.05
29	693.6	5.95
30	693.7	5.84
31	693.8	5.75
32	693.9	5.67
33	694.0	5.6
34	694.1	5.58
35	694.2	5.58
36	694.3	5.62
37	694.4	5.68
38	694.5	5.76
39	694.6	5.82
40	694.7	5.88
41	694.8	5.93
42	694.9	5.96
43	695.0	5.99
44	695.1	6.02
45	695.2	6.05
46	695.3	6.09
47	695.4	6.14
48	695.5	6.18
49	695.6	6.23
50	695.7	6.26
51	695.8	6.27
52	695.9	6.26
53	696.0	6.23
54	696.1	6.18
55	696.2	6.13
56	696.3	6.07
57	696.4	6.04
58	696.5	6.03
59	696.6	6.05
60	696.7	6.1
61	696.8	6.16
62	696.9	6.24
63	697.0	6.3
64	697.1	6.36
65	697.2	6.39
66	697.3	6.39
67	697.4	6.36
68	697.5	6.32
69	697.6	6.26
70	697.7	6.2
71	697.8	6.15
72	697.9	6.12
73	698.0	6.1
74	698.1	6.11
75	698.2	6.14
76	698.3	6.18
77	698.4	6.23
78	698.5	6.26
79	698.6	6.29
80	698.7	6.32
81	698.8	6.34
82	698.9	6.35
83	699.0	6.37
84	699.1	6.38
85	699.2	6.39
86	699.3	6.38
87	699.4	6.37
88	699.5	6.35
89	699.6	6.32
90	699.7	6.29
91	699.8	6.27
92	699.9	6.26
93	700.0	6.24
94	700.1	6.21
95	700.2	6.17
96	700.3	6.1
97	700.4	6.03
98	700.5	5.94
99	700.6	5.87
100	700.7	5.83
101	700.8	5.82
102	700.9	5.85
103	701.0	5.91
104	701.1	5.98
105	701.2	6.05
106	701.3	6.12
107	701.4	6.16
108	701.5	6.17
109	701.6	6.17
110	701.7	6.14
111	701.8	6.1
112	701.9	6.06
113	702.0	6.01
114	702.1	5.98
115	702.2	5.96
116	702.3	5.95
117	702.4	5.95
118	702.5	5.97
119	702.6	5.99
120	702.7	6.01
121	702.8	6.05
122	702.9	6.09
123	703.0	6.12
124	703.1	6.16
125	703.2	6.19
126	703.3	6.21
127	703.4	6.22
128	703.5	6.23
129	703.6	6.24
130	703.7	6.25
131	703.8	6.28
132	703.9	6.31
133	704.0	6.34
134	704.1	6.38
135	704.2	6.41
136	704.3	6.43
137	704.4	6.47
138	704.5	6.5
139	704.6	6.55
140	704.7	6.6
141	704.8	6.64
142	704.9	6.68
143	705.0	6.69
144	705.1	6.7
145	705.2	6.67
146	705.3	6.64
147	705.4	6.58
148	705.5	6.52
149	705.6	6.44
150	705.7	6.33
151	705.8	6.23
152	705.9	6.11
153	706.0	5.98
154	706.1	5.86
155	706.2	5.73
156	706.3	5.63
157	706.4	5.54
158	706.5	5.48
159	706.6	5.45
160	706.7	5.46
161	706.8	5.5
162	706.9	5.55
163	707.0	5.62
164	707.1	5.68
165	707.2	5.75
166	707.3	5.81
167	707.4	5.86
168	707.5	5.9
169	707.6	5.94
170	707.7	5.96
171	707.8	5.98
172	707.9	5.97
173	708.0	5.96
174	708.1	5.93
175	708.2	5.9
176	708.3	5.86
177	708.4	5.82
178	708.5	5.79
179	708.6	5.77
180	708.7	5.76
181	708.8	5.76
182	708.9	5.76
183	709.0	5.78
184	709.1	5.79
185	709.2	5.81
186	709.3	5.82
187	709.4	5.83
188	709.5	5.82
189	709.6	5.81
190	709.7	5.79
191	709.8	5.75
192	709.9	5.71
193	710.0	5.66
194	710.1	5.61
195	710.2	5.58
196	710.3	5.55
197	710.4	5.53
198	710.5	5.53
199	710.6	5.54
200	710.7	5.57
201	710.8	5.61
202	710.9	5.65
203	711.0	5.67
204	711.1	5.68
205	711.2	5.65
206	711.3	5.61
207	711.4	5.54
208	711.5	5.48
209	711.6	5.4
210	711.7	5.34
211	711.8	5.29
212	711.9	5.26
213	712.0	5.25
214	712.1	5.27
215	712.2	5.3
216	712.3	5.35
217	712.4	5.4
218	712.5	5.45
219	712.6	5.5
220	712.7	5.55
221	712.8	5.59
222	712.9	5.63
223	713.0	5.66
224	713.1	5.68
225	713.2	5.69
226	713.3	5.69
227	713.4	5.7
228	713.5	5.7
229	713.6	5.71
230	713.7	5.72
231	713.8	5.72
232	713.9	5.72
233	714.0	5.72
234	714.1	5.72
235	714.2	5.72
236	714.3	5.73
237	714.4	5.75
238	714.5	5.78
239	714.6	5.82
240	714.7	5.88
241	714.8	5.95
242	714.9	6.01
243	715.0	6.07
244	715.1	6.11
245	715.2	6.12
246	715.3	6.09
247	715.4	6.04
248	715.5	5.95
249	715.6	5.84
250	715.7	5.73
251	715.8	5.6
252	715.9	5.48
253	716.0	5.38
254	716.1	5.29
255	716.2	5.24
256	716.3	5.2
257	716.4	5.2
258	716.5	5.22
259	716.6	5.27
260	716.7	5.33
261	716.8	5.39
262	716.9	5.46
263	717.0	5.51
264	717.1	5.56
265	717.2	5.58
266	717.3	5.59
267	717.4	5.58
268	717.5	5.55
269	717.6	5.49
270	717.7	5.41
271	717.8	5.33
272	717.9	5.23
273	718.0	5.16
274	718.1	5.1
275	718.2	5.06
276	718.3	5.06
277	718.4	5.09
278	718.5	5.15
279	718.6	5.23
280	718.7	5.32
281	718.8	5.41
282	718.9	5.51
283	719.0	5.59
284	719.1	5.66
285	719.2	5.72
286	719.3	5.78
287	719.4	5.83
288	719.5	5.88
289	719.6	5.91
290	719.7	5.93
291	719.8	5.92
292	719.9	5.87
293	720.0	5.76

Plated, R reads -0.26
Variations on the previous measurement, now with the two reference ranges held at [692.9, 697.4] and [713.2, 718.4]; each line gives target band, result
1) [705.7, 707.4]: 0.02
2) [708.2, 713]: 0.08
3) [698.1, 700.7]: -0.11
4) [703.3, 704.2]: -0.06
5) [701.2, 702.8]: -0.04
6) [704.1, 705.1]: -0.12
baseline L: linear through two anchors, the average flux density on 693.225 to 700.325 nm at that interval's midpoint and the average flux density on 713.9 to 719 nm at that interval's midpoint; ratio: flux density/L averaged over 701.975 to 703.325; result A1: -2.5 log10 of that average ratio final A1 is -0.02 mag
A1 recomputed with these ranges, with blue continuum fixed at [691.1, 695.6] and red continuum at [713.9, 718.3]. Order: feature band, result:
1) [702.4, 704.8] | -0.069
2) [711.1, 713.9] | 0.027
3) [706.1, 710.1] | 0.002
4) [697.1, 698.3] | -0.039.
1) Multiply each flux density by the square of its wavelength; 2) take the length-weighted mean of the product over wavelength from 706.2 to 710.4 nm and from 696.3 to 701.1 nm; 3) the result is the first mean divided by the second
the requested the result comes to 0.95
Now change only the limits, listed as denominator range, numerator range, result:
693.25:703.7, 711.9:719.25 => 0.95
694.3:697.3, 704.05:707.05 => 1.04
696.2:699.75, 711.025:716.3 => 0.94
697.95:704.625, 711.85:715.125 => 0.95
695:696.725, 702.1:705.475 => 1.05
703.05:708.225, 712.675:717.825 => 0.95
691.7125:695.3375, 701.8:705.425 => 1.06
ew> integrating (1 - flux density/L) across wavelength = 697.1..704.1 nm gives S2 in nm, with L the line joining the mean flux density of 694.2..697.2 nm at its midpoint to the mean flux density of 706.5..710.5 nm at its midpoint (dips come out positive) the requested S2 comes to -0.26 nm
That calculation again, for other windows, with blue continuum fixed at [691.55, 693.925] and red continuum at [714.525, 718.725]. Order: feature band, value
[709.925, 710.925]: 0.02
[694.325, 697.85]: 0.04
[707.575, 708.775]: -0.02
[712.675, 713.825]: -0.01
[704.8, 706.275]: -0.12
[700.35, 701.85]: 0.00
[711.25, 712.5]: 0.07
